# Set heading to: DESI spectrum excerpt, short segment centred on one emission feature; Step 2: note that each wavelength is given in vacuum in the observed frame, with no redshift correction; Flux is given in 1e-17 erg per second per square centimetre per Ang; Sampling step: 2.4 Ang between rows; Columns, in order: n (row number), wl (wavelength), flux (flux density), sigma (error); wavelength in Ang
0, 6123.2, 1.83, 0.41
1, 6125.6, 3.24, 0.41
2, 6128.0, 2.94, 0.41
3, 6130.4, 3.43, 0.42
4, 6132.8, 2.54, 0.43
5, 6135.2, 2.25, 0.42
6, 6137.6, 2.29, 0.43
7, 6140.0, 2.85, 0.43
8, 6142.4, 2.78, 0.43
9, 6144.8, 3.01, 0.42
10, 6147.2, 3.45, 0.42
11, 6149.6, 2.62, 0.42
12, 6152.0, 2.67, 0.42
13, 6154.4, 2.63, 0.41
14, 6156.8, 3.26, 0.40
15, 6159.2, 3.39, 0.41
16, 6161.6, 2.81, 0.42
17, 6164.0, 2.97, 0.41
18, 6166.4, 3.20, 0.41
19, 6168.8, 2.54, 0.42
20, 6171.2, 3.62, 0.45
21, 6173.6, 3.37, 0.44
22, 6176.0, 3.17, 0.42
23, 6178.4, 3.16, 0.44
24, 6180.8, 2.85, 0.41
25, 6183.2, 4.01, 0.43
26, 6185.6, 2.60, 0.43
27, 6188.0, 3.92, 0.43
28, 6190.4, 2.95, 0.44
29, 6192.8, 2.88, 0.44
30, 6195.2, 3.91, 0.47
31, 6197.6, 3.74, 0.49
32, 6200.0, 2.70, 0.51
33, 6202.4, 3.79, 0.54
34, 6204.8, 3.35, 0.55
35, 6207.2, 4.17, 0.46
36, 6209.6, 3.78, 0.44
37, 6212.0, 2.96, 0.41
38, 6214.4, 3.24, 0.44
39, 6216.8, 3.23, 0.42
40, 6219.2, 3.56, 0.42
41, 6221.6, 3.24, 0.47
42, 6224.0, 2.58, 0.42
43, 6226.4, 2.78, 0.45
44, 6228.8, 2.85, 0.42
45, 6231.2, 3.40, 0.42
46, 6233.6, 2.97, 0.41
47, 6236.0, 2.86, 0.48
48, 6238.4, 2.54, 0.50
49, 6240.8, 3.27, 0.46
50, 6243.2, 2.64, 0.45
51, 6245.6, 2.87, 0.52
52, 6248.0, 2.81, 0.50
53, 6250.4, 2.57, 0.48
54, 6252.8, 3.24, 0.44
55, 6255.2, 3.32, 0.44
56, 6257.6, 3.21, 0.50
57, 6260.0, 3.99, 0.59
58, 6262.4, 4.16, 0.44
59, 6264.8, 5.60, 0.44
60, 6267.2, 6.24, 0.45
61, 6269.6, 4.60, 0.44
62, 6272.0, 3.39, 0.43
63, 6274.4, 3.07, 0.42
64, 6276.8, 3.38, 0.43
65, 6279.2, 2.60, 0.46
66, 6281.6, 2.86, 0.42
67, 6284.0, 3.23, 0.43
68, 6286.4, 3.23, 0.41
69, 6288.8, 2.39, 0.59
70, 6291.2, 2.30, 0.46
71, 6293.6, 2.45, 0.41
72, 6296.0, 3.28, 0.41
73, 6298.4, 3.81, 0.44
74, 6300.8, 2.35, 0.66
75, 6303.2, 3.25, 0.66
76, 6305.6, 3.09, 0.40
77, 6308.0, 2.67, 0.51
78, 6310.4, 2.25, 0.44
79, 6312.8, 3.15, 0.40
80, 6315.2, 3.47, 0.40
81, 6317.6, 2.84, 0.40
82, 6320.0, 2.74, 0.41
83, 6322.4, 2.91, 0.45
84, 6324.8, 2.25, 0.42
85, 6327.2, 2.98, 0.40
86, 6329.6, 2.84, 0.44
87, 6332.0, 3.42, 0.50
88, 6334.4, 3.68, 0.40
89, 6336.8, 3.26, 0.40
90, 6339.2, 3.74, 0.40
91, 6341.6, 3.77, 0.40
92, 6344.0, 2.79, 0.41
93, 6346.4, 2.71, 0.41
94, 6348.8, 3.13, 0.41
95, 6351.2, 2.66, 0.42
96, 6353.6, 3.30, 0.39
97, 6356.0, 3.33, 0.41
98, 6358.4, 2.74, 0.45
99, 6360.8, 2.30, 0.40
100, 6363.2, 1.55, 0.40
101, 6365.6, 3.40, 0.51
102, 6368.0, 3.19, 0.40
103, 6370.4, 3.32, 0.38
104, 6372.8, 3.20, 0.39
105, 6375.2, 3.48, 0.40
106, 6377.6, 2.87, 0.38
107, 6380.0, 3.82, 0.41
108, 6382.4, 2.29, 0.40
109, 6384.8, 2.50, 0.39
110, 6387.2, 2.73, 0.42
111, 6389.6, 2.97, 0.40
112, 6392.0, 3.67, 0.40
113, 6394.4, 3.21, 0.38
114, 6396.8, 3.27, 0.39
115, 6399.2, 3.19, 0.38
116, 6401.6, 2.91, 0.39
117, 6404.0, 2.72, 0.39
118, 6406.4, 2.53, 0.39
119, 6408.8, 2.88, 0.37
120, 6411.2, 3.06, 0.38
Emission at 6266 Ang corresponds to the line [O III]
